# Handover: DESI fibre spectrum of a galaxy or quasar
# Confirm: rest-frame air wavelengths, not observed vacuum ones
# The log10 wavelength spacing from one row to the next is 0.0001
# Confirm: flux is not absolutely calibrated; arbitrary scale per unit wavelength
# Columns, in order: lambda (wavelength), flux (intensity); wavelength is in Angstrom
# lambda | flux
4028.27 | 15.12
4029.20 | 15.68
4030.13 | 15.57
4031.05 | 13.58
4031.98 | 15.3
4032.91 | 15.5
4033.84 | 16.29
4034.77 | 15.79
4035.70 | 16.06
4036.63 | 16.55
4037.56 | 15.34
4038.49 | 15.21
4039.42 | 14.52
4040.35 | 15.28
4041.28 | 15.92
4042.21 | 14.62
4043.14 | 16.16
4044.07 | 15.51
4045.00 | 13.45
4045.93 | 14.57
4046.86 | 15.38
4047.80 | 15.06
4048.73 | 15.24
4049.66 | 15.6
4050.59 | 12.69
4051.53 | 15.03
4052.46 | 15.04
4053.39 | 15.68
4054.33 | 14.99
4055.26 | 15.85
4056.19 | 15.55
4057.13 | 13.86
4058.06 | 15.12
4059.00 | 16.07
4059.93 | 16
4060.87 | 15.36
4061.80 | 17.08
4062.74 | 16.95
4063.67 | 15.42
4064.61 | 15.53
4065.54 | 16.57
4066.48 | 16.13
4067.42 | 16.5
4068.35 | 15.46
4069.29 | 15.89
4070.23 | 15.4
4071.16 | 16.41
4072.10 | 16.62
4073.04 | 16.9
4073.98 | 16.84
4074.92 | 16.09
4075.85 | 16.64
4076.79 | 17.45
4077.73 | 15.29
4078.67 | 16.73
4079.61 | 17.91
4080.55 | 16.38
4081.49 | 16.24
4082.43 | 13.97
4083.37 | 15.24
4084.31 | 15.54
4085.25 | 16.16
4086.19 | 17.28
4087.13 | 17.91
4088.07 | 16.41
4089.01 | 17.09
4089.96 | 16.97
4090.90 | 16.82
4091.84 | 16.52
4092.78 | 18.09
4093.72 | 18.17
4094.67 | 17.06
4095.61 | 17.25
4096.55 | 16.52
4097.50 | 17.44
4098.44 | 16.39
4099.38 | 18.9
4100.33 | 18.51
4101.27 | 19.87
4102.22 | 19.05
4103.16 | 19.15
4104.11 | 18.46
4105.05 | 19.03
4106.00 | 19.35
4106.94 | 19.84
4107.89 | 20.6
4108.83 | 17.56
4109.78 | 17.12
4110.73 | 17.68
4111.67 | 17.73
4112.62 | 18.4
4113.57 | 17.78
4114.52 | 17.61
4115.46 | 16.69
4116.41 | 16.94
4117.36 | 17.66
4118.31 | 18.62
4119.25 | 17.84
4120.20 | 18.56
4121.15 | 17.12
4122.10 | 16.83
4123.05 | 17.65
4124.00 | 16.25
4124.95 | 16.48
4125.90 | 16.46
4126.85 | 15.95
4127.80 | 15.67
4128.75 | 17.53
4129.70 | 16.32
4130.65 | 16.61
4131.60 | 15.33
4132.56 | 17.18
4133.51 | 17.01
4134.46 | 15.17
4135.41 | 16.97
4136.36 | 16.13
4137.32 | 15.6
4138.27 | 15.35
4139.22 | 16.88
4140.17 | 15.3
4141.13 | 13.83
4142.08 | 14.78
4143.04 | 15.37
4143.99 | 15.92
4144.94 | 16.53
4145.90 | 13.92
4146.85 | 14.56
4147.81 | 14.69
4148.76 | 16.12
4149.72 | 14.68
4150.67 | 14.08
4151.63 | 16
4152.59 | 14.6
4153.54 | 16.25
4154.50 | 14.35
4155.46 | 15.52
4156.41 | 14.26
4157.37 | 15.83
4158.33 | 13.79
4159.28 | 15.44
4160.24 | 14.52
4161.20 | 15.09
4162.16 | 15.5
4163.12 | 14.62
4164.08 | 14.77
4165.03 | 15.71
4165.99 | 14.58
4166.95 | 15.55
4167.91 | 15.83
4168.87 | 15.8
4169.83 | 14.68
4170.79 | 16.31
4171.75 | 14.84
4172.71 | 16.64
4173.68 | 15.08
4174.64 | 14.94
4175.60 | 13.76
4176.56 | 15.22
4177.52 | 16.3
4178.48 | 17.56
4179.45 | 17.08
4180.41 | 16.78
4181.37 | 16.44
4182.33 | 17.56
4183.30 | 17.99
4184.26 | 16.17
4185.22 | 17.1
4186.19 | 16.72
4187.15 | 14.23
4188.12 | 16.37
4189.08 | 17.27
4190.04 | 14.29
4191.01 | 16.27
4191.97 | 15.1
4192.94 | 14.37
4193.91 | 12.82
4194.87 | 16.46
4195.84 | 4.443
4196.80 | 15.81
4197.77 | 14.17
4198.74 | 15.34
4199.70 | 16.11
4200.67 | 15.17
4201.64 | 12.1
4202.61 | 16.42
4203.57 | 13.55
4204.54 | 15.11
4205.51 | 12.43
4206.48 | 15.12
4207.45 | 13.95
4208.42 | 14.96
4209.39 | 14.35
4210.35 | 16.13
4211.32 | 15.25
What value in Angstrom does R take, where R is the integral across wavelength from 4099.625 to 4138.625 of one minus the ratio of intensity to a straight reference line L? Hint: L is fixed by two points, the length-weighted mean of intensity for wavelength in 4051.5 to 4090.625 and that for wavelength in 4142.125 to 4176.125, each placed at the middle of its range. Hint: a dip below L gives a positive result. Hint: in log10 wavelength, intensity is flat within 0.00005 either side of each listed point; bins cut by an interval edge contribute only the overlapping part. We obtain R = -4.7 Angstrom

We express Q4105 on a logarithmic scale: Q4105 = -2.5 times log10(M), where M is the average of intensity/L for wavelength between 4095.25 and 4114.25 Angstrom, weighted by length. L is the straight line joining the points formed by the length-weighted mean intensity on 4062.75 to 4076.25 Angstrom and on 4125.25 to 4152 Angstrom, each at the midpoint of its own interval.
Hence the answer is -0.15 mag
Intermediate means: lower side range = 16.2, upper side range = 15.7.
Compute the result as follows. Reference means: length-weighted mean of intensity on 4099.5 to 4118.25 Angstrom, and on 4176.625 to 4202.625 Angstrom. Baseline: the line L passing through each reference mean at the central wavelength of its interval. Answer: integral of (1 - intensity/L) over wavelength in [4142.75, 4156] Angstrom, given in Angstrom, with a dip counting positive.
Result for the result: 1.34 Angstrom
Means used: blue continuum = 18.4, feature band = 15.2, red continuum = 15.4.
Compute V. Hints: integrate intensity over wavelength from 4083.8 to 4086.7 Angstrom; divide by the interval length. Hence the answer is 16.3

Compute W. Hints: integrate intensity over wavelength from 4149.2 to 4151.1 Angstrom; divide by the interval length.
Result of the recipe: 14.4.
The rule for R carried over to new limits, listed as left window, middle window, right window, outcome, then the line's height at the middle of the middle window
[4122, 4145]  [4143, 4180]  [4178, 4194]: 1.98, 16.2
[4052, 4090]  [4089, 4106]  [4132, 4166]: -2.24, 15.8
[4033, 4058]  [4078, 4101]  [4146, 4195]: -2.41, 15.3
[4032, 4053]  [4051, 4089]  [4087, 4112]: 1.16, 16.6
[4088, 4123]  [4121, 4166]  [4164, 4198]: 2.86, 16.7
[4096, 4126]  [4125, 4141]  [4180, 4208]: 0.94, 17.2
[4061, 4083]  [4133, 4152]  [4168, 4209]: 0.22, 15.6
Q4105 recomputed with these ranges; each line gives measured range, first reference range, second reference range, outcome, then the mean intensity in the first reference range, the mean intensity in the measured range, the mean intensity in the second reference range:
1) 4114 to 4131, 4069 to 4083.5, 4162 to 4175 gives -0.082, 16.3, 17.1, 15.3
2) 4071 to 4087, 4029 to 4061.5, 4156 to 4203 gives -0.076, 15.2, 16.4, 15.3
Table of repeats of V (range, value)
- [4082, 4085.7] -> 15.2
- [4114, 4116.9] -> 17.1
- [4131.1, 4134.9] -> 16.2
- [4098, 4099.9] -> 17.7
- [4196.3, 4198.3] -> 14.9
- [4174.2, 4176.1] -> 14.4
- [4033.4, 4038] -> 16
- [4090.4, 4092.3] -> 16.7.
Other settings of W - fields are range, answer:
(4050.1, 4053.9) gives 14.6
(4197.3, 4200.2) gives 15.2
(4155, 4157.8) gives 15.2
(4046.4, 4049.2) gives 15.2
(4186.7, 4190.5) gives 15.6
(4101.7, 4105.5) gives 18.9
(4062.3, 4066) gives 16.1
